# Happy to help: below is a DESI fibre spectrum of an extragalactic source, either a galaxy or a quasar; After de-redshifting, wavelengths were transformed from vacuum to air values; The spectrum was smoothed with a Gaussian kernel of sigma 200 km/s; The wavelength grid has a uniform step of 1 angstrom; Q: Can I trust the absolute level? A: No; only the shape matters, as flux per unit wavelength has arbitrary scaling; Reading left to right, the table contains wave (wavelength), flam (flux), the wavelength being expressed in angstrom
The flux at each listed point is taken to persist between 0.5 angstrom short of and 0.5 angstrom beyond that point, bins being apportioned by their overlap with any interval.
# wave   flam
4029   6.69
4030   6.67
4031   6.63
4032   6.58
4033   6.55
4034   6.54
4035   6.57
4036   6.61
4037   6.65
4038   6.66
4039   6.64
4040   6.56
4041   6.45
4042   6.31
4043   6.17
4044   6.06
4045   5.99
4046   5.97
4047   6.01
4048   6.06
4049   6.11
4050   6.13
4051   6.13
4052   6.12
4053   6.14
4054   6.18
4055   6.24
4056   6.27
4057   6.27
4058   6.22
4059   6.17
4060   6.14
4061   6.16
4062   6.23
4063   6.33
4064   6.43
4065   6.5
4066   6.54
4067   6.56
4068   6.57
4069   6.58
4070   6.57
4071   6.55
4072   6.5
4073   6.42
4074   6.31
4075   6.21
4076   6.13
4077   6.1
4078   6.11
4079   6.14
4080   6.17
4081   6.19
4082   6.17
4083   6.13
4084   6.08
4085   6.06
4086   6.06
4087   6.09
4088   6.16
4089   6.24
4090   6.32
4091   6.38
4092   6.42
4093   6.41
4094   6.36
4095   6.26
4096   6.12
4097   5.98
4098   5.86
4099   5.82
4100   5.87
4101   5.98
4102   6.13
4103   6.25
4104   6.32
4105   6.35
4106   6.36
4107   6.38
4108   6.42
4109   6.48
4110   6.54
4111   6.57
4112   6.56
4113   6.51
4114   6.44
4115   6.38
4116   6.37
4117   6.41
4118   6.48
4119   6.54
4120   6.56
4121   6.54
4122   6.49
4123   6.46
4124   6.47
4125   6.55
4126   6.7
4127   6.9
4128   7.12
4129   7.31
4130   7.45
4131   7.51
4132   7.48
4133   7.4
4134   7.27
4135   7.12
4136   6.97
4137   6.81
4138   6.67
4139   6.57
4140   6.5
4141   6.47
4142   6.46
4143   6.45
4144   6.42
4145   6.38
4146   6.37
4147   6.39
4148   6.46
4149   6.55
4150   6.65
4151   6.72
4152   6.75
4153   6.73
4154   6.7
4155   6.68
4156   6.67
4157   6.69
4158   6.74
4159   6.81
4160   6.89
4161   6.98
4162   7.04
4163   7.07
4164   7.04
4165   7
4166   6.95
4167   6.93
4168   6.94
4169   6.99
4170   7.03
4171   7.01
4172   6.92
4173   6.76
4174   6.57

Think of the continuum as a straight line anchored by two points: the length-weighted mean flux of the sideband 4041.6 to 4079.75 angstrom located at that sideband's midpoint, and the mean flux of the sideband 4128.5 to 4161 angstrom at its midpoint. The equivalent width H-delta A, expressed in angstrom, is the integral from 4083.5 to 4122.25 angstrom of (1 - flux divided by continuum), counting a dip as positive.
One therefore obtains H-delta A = 1.3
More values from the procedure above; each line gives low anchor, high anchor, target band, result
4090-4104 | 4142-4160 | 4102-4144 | -1.93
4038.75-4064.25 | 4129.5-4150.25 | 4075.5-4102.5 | 1.30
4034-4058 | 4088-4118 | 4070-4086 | 0.16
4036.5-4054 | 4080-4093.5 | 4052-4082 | -0.38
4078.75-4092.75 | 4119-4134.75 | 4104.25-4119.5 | 0.49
